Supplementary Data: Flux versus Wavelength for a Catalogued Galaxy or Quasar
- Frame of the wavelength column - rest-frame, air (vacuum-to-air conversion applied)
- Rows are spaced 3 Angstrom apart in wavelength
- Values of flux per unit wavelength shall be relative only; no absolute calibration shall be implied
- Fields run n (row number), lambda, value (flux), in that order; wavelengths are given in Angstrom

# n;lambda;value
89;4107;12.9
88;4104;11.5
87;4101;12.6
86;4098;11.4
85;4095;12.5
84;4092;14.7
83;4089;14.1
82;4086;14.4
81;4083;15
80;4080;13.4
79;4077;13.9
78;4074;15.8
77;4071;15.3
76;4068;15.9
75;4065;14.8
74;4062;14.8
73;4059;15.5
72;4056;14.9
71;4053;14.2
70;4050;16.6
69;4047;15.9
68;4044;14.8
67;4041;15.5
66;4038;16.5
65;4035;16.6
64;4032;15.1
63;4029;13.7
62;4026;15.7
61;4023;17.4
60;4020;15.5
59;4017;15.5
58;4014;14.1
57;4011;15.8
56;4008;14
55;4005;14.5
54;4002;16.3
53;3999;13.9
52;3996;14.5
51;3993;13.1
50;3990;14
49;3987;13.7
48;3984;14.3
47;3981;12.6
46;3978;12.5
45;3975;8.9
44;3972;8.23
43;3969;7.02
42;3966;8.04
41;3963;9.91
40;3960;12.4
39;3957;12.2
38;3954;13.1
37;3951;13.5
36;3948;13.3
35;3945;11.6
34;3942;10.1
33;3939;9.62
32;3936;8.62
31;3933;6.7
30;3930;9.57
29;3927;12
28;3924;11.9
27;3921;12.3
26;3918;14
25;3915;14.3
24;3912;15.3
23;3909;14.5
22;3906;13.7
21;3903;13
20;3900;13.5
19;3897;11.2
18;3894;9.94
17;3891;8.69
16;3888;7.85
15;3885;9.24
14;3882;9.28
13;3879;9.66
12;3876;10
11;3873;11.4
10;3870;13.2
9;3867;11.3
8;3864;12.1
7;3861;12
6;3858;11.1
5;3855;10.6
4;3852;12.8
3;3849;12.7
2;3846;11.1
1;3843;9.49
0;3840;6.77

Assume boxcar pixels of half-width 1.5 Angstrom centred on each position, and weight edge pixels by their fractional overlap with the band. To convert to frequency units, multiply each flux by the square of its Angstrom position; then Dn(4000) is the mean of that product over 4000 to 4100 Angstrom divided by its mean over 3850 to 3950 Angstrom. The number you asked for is 1.4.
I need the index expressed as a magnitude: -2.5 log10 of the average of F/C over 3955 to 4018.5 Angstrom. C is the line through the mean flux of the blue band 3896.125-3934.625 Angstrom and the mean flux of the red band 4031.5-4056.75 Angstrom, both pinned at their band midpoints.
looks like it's 0.13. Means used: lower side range 12.5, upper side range 15.6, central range 12.6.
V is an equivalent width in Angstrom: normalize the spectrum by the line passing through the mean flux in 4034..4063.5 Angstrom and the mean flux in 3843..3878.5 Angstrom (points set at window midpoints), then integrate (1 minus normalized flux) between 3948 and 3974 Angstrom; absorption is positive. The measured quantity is 5.60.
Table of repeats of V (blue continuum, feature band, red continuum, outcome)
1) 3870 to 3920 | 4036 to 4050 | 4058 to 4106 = -2.3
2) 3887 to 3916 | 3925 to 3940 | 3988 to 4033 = 4.2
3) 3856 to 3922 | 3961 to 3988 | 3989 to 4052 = 6.7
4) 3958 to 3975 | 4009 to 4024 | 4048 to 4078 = -3.9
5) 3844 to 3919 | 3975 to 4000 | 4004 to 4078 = 1.4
